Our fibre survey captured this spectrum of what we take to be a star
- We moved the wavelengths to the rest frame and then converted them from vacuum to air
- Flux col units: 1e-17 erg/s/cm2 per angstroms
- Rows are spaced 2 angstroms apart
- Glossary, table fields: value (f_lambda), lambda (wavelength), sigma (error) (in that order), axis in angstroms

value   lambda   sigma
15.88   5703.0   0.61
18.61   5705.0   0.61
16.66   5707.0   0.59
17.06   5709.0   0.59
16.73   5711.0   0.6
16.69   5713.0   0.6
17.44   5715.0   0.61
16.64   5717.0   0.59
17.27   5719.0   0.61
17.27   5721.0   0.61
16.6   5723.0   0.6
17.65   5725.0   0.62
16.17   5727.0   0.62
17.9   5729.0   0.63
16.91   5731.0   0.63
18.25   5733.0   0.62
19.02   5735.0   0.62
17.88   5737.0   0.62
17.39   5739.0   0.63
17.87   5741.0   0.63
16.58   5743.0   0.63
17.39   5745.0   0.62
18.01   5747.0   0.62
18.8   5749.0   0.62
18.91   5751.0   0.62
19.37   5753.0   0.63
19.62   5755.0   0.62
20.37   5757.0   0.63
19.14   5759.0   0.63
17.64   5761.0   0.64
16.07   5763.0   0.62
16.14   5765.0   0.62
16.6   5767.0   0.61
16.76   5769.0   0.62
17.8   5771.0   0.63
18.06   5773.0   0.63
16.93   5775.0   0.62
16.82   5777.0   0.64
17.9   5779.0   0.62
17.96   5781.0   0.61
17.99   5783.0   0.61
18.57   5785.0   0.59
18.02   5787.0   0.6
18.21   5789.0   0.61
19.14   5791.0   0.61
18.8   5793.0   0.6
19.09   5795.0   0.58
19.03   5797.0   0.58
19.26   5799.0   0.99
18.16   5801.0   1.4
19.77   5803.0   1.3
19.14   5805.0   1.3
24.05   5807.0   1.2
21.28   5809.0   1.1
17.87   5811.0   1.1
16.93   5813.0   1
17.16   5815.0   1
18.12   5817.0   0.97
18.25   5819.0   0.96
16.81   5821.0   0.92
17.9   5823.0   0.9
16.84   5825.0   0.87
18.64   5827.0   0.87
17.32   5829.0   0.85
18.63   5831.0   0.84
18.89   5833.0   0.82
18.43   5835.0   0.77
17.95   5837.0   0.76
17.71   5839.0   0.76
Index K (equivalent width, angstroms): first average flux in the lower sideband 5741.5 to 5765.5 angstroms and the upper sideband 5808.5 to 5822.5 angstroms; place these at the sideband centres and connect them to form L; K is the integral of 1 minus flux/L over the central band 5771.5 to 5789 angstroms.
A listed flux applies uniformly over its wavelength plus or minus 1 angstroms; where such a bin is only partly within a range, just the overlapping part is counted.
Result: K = 0.3 angstroms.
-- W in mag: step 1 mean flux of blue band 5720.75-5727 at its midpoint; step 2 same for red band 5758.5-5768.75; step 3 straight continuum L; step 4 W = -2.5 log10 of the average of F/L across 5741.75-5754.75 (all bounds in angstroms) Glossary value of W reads -0.078 mag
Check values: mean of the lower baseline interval 17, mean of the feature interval 18.3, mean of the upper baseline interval 17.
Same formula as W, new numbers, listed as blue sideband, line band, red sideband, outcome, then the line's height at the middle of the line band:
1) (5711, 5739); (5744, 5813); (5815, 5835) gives -0.05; 17.6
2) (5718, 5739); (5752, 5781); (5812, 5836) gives -0.01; 17.6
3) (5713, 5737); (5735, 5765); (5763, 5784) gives -0.05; 17.3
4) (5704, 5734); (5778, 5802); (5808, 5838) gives -0.04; 17.8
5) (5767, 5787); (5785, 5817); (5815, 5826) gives -0.09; 17.6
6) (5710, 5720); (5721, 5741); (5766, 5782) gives -0.03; 17.1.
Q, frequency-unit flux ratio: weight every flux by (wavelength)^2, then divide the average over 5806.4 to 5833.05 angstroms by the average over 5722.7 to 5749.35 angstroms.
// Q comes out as 1.1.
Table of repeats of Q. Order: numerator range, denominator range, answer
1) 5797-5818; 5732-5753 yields 1.08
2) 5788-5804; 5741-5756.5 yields 1.05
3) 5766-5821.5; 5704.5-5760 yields 1.06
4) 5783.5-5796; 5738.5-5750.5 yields 1.07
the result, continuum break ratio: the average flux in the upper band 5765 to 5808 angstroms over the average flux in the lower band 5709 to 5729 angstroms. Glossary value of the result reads 1.08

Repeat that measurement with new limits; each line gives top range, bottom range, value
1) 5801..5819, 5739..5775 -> 1.07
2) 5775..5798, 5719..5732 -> 1.07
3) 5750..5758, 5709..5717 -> 1.16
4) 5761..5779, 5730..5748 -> 0.96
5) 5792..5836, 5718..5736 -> 1.07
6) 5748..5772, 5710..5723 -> 1.07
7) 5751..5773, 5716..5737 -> 1.03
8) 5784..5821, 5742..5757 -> 1.02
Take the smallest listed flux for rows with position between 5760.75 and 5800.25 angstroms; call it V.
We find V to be 16.07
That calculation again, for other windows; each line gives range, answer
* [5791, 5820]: 16.93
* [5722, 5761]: 16.17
